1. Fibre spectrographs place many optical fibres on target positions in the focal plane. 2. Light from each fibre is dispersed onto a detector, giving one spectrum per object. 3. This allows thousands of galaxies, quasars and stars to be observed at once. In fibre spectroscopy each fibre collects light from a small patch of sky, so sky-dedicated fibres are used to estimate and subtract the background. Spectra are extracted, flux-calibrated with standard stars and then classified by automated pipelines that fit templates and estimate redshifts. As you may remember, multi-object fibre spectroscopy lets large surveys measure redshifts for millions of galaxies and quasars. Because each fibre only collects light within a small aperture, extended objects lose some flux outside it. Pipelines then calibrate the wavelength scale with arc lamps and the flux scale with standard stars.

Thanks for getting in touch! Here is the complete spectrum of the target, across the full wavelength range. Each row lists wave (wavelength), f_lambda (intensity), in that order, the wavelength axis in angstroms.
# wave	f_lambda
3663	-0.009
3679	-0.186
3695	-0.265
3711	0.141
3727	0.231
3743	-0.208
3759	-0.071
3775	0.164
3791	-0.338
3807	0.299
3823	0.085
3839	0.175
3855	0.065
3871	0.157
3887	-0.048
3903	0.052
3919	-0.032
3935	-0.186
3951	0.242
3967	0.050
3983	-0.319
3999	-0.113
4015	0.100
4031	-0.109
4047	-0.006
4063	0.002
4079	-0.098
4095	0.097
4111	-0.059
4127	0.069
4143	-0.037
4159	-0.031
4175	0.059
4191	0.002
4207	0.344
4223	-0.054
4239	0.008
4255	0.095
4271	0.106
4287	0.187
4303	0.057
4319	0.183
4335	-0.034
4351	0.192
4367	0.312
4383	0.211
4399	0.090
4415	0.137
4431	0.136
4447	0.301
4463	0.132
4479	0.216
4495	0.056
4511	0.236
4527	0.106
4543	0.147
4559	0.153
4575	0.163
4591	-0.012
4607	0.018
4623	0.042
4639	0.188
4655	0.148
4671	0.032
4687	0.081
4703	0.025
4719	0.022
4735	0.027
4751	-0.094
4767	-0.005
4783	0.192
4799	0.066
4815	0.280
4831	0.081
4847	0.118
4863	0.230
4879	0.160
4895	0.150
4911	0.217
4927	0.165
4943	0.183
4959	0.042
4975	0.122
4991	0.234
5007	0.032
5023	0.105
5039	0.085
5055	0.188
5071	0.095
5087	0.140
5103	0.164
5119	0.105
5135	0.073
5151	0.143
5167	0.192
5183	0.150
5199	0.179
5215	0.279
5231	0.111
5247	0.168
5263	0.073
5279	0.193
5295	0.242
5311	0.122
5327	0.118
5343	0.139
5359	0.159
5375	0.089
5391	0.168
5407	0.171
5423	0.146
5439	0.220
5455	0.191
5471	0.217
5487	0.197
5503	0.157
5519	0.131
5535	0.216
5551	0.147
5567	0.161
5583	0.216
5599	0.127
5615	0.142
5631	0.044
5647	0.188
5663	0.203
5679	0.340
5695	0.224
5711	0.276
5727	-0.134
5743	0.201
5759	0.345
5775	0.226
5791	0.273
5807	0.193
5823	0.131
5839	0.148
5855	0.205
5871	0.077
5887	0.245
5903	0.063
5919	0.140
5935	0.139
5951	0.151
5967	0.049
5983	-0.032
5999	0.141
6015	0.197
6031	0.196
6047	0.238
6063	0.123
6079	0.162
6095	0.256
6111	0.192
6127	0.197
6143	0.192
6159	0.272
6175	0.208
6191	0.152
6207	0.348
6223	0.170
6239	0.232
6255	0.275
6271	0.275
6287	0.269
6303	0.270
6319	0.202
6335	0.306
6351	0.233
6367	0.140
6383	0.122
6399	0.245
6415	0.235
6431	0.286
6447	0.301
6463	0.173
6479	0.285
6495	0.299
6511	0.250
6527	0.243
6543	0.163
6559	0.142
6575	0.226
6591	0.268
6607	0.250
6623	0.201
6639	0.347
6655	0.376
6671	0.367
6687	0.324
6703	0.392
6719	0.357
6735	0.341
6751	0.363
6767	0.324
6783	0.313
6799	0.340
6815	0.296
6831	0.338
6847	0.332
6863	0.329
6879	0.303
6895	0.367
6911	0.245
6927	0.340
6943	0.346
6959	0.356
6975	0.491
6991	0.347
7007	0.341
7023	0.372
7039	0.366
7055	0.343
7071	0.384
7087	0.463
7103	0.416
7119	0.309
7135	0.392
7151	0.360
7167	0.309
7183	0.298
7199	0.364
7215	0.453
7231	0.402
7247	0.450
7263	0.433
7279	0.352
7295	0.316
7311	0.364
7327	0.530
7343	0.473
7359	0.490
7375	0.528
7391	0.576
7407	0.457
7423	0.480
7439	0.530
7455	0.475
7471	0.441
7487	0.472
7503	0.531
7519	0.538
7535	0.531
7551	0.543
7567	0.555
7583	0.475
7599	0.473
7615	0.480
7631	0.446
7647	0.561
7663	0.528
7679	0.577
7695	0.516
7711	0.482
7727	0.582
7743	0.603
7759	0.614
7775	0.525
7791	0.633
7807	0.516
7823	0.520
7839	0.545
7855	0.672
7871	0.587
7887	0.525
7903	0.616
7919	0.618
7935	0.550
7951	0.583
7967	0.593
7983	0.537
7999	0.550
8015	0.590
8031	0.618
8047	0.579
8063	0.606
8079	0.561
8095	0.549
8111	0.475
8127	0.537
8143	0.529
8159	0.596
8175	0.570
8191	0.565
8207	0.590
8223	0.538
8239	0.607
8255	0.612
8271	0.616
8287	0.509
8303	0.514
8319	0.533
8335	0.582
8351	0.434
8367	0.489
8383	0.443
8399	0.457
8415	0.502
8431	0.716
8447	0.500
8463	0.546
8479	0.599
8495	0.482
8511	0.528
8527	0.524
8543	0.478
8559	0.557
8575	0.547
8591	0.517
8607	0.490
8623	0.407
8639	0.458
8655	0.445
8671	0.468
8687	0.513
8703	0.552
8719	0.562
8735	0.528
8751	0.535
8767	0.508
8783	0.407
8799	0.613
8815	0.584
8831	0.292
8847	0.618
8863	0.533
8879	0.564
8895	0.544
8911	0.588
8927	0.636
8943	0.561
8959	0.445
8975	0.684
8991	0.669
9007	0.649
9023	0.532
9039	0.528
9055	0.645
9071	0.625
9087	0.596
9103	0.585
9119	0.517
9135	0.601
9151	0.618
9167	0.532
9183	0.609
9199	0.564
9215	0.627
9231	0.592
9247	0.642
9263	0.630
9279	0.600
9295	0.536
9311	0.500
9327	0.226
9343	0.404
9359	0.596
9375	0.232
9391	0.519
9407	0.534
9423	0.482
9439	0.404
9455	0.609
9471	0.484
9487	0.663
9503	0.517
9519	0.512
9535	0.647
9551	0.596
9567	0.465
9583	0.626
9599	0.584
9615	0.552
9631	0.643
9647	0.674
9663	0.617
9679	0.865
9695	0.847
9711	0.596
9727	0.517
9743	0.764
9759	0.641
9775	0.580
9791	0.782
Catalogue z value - 0.665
